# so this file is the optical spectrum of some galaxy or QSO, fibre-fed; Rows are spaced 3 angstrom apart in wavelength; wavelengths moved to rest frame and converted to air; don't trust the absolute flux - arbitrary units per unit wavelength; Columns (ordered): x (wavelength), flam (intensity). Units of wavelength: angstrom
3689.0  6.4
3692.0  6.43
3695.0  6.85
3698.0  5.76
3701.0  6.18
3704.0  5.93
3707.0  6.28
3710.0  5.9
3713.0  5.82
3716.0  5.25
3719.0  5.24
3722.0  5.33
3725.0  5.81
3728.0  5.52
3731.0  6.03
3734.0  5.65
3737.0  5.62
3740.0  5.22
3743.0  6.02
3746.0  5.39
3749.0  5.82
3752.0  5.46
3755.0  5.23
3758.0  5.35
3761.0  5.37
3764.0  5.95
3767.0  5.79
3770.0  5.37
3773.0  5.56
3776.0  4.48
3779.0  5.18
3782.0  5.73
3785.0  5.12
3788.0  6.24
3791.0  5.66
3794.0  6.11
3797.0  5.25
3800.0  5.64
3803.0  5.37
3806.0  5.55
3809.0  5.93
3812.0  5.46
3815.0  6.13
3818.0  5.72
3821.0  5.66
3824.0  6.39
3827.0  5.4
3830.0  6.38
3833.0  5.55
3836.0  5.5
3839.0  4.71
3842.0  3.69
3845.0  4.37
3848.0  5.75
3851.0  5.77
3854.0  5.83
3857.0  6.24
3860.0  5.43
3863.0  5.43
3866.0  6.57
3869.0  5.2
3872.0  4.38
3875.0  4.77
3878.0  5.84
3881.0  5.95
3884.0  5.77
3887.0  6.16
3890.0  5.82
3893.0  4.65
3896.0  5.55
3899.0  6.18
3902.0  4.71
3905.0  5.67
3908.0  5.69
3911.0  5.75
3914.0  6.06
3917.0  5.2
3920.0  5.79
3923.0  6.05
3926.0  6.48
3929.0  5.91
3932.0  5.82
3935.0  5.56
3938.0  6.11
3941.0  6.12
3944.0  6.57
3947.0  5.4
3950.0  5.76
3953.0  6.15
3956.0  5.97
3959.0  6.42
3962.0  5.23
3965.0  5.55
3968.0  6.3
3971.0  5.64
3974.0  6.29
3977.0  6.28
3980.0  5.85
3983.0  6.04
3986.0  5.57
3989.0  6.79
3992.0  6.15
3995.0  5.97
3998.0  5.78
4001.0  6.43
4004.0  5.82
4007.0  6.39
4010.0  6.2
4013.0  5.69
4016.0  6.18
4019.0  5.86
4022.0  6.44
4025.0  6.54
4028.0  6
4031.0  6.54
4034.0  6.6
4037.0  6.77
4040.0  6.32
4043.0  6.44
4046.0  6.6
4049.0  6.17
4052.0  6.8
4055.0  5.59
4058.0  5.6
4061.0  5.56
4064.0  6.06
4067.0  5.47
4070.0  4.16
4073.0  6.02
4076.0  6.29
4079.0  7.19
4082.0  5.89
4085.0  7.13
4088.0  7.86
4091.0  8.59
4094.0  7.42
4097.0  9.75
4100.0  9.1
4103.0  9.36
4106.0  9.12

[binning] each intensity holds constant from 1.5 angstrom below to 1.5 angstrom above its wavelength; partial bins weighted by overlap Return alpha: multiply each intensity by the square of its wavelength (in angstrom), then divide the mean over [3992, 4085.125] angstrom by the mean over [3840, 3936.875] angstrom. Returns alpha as 1.19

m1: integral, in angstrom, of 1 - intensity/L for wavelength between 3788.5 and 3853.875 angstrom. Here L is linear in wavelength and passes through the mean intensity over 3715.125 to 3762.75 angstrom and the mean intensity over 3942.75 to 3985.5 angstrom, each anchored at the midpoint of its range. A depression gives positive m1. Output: 1.6 angstrom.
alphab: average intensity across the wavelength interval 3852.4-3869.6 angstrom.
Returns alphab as 5.81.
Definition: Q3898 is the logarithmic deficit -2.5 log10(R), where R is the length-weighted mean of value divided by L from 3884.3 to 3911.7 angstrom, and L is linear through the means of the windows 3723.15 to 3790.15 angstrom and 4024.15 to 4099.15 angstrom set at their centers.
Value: 0.08 mag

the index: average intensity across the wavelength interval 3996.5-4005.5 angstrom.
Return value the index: 6.01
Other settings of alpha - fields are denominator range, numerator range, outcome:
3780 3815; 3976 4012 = 1.19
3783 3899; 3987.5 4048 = 1.24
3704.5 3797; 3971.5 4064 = 1.27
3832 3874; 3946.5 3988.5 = 1.18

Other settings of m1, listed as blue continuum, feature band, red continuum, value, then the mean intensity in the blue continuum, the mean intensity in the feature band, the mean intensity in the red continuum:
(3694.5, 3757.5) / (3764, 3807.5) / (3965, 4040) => 2.14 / 5.71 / 5.52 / 6.16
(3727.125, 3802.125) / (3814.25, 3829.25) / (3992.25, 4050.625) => -0.44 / 5.55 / 5.87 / 6.25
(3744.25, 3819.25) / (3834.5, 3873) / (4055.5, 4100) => 3.47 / 5.56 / 5.31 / 6.7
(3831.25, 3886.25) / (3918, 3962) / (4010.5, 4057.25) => -1.25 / 5.39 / 5.97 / 6.29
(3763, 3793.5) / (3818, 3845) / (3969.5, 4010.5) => 1.38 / 5.52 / 5.37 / 6.08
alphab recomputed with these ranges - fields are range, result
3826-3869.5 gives 5.46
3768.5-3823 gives 5.57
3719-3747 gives 5.6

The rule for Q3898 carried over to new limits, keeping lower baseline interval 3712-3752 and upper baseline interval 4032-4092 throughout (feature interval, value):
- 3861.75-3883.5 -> 0.08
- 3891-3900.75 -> 0.10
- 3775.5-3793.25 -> 0.04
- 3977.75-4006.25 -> 0.02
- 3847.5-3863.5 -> 0.02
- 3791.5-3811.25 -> 0.02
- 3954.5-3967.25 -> 0.05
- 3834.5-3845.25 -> 0.26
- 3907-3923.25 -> 0.05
